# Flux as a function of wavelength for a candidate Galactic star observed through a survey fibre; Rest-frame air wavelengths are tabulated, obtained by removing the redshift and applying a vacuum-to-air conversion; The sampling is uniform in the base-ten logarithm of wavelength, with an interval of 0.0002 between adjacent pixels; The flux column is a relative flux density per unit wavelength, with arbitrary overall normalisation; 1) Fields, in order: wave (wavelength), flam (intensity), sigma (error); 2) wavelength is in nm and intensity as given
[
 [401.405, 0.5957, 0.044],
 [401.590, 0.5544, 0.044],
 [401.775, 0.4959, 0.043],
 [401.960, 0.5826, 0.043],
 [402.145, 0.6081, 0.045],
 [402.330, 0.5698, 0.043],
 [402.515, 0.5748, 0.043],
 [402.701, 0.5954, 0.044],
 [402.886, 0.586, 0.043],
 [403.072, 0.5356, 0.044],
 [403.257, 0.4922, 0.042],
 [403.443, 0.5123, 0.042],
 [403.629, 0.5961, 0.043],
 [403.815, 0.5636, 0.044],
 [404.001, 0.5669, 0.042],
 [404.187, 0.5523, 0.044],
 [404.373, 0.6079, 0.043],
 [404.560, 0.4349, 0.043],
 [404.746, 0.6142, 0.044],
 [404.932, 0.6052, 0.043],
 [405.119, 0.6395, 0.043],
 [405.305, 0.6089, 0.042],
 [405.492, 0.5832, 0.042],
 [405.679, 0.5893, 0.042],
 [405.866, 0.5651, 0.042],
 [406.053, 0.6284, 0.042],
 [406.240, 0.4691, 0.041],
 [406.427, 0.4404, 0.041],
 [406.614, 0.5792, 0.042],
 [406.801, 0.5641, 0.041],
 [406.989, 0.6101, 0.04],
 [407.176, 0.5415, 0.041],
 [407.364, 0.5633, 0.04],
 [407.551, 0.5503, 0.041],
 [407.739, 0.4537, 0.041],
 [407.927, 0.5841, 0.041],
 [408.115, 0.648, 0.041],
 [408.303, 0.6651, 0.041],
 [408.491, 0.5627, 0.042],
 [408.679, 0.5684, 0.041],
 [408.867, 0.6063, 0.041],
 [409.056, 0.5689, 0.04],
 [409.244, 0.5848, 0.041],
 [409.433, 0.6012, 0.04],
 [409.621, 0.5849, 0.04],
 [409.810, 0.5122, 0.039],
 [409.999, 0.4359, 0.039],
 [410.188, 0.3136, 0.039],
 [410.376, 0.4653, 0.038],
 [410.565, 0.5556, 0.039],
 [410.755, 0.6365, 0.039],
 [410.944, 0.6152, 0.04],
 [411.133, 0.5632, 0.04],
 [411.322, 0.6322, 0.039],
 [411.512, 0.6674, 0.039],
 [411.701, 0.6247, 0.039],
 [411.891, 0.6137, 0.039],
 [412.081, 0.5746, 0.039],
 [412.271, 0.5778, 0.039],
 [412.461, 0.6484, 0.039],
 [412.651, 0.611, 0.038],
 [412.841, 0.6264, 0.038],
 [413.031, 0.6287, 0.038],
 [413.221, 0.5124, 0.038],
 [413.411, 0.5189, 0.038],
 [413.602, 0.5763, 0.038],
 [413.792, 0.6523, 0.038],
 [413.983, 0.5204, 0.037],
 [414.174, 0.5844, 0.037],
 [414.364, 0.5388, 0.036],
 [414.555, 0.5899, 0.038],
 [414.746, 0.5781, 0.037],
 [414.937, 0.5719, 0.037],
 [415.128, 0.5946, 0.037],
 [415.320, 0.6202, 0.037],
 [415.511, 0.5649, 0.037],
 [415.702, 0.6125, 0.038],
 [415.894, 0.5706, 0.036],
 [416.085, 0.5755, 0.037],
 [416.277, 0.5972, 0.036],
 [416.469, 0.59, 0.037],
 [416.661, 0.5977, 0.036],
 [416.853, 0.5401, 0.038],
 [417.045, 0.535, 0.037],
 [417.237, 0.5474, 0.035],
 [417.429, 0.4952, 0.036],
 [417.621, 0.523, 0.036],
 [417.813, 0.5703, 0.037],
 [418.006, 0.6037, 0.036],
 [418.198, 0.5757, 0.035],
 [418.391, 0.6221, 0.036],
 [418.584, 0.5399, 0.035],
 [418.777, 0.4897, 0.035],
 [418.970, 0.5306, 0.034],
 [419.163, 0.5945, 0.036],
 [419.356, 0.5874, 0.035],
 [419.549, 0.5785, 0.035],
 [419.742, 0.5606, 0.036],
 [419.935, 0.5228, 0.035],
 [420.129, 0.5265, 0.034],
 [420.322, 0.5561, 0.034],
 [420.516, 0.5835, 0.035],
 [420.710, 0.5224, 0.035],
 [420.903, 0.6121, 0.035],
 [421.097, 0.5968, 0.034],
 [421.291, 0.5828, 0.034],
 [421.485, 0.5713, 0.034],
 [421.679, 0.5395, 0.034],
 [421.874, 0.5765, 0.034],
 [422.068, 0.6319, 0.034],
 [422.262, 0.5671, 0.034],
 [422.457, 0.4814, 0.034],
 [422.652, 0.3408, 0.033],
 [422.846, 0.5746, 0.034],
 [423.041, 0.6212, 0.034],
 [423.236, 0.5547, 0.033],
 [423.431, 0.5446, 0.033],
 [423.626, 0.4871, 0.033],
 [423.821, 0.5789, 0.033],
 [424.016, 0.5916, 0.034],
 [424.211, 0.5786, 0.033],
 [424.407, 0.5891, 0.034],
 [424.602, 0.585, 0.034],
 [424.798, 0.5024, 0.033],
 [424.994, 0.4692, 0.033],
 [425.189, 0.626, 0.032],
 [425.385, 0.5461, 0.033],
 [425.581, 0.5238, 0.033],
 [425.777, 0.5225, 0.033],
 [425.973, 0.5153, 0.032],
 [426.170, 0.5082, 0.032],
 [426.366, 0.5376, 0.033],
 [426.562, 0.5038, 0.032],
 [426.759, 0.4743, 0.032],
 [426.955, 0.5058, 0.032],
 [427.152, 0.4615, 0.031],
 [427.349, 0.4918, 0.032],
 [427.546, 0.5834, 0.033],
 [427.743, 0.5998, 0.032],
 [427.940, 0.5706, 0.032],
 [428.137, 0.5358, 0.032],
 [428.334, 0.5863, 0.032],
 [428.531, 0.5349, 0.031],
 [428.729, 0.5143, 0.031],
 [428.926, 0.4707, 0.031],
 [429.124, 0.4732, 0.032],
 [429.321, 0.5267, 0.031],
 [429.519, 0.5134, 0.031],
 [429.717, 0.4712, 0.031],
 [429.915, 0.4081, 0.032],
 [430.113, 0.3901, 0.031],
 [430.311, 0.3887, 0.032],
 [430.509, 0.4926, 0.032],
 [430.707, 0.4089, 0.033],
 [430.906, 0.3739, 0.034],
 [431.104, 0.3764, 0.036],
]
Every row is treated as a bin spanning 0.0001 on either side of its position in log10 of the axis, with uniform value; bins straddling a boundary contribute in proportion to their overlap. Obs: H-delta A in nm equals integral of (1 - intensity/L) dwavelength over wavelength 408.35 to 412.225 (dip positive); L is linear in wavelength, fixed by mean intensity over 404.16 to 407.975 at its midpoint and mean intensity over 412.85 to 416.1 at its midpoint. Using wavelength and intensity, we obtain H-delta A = 0.03 nm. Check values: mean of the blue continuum 0.561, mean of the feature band 0.566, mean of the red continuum 0.579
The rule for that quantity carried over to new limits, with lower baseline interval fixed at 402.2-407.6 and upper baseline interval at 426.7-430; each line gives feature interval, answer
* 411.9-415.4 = -0.257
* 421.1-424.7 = -0.212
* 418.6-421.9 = -0.178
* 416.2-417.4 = -0.055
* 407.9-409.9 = -0.124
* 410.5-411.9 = -0.164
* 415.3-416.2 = -0.076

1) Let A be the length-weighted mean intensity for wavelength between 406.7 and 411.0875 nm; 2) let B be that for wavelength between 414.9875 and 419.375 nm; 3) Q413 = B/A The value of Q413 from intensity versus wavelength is 1.02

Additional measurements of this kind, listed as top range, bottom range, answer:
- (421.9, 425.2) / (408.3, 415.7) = 0.95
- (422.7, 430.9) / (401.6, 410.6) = 0.93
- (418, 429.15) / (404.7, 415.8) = 0.95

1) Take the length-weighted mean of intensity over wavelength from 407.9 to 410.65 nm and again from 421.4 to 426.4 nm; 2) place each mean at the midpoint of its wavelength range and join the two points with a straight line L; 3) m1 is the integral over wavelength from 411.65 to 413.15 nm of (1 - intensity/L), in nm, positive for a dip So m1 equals -0.17 nm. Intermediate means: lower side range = 0.55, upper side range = 0.545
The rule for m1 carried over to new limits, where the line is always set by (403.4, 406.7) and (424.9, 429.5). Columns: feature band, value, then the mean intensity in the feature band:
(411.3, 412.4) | -0.12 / 0.614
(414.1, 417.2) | -0.18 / 0.578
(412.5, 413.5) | -0.06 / 0.584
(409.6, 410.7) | 0.16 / 0.476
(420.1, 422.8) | -0.07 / 0.55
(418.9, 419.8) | -0.05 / 0.572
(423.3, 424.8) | -0.08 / 0.561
